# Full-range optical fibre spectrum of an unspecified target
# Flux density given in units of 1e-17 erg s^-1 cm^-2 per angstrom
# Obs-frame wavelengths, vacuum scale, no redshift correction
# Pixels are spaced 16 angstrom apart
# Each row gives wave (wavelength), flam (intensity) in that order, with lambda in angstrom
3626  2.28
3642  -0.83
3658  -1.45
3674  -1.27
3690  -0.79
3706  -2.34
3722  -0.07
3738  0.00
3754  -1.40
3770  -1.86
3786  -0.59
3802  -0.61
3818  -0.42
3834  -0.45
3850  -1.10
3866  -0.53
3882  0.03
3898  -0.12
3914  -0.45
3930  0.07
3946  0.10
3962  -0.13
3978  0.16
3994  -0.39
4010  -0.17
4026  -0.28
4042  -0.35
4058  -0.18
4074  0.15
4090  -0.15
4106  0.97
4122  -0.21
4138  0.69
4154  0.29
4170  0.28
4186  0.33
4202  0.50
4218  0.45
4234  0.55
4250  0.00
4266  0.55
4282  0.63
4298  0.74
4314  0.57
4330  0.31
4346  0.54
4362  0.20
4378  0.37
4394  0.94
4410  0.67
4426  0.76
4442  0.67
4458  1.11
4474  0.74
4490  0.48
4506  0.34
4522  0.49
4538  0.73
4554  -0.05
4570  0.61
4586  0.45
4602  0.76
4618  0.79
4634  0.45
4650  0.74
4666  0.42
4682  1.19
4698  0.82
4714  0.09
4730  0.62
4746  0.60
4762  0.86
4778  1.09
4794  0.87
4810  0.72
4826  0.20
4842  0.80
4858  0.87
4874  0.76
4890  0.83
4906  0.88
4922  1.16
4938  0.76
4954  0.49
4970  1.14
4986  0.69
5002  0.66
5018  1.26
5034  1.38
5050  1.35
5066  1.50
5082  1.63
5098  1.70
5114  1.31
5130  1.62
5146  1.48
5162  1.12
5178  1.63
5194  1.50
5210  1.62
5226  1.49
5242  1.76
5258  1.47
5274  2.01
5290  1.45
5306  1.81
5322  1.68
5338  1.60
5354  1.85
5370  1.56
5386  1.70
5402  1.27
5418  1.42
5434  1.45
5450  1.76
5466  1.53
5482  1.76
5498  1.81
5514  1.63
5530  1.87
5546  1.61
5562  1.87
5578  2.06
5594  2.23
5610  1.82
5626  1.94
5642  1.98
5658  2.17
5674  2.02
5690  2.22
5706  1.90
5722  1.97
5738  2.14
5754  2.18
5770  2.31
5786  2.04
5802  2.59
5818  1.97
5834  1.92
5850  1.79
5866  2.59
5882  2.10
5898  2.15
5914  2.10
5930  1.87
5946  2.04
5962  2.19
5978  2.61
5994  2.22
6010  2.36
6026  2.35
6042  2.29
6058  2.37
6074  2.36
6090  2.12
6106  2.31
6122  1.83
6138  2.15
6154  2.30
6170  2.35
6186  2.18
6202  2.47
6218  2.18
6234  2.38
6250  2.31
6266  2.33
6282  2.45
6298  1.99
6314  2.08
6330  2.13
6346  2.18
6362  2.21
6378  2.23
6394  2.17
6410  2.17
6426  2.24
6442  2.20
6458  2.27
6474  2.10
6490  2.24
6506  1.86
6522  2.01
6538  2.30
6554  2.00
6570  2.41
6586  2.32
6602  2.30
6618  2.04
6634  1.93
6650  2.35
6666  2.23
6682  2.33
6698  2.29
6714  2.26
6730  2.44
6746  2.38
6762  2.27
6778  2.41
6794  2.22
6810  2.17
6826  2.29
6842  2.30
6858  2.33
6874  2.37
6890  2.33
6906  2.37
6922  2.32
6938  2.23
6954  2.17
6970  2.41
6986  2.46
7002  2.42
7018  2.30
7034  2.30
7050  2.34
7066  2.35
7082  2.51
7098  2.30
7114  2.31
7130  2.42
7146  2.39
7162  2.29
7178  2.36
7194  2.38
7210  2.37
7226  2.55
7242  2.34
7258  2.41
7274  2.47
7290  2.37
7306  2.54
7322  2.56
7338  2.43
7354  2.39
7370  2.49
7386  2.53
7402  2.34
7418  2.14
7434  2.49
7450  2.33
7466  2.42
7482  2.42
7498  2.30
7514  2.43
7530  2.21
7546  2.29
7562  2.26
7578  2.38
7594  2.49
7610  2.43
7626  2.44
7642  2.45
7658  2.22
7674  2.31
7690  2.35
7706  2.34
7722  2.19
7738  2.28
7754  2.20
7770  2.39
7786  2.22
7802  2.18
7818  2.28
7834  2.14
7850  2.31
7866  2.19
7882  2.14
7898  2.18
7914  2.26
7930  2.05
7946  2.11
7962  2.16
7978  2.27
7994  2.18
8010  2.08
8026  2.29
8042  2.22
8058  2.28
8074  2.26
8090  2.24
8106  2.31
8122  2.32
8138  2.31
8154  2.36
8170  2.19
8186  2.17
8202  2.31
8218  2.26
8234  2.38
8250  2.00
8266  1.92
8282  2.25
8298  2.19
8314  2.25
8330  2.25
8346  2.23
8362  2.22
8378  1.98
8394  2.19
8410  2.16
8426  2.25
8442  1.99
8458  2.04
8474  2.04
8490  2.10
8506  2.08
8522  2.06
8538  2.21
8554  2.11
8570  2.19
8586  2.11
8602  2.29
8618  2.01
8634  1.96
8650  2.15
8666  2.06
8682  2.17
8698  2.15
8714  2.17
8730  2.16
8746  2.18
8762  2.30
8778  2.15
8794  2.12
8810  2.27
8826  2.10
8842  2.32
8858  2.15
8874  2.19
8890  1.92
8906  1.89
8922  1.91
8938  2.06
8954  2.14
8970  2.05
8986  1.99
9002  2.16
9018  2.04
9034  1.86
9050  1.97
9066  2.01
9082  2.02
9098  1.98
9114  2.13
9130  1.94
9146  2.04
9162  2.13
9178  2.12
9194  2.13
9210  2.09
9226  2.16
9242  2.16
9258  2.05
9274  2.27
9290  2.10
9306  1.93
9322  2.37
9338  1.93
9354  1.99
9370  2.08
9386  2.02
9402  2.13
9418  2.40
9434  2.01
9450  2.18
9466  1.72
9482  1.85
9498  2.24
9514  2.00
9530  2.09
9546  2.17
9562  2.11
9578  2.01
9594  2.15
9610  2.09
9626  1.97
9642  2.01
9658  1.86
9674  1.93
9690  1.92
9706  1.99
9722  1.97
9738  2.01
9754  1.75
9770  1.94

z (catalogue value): 0.26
